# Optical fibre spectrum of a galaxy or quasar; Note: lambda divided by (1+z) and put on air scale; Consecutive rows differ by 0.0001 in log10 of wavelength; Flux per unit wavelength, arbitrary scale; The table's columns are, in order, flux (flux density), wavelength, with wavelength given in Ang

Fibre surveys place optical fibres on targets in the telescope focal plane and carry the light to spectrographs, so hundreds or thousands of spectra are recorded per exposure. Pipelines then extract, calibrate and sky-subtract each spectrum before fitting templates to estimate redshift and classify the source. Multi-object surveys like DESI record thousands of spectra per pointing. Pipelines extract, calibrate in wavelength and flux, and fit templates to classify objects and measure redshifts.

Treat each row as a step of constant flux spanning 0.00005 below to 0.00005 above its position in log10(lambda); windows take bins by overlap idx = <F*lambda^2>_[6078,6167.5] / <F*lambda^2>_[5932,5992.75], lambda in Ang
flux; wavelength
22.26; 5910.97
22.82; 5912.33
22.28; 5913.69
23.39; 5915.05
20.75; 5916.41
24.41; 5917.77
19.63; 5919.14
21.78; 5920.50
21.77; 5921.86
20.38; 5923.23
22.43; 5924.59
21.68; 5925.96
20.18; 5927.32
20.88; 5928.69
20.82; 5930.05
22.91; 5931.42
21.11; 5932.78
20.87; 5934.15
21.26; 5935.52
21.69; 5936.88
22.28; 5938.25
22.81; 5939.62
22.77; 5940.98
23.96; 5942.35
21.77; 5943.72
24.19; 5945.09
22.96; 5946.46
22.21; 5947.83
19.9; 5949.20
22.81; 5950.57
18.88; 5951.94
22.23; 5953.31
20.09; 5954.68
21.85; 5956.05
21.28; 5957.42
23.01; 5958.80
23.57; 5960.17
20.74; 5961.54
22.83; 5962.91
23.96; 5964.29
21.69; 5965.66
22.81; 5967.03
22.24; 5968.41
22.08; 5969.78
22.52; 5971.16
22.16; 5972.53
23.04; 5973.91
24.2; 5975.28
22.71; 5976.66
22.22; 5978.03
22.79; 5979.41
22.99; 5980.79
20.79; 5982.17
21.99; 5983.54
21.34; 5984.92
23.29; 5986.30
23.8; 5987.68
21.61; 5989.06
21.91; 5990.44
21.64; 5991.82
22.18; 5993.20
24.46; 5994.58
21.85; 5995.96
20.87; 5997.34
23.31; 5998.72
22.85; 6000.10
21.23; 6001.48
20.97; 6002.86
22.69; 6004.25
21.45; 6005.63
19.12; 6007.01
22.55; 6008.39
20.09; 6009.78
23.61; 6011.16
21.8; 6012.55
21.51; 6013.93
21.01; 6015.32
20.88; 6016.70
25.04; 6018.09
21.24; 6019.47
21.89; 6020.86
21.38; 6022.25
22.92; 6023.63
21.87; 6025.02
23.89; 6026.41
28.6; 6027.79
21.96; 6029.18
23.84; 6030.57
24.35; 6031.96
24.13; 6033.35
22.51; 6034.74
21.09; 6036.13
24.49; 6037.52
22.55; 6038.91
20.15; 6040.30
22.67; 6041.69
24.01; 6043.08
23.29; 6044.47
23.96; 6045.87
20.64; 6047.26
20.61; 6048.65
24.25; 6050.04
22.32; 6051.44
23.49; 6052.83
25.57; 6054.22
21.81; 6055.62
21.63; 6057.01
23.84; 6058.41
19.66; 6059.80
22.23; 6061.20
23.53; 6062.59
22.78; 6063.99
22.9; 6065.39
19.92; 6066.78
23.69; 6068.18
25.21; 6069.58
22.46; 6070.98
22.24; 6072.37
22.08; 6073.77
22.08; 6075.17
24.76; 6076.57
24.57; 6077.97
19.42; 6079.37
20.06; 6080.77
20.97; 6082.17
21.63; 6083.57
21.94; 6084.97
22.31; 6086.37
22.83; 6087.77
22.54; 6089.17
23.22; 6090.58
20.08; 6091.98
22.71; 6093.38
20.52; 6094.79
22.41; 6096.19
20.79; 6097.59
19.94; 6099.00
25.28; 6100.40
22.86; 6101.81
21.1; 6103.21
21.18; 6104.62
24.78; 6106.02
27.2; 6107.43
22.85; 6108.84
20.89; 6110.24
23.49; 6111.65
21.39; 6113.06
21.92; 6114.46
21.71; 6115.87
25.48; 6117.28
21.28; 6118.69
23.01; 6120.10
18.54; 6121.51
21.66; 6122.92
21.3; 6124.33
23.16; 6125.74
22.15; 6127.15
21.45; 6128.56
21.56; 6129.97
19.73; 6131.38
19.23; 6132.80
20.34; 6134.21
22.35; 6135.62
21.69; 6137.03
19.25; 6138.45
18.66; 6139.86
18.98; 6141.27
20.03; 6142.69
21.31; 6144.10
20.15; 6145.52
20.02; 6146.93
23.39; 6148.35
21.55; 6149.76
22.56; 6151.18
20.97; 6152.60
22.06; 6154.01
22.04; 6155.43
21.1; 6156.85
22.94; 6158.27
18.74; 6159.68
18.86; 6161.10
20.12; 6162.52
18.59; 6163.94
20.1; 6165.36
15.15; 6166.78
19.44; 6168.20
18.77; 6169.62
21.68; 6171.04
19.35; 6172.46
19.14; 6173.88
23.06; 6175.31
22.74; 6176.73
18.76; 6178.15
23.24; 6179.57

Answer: 1.02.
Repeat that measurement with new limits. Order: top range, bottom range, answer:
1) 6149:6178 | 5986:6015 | 0.98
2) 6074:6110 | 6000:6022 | 1.06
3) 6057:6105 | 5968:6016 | 1.03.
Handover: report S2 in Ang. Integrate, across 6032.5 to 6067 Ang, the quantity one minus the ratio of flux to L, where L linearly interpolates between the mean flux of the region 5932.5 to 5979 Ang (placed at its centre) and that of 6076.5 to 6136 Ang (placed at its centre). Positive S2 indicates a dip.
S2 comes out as -0.8 Ang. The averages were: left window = 22.2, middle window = 22.6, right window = 22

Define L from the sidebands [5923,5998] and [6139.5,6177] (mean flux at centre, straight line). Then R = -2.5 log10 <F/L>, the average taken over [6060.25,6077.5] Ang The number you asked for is -0.08 mag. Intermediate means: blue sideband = 22.1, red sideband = 20.4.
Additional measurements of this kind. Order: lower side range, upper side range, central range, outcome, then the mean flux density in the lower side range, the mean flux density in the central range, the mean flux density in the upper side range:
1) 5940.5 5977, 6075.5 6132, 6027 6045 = -0.055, 22.3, 23.4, 22.1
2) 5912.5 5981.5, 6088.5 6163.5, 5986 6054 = -0.032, 22.1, 22.5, 21.5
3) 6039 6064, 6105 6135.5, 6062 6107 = 0.001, 22.6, 22.3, 22.1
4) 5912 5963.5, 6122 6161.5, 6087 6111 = -0.063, 21.9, 22.4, 21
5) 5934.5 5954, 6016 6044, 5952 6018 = 0.019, 22.1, 22.1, 23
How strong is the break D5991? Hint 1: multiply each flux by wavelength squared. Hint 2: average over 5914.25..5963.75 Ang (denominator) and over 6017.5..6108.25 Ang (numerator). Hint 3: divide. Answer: 1.08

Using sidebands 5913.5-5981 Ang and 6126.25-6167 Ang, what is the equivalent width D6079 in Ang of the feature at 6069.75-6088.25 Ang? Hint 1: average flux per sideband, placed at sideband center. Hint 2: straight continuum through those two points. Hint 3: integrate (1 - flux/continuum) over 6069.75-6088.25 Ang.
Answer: -0.95 Ang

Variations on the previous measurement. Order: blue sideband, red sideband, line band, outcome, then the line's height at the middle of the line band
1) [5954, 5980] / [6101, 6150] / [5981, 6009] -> 0.3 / 22.3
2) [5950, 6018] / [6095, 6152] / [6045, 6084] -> -1.1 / 21.8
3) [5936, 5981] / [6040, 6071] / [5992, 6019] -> 0.6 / 22.5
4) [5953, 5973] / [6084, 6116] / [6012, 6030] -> -0.3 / 22.3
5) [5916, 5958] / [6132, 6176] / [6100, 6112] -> -1.5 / 20.7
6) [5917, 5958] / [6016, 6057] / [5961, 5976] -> -0.3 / 22.1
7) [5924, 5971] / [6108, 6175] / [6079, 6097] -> -0.4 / 21.2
